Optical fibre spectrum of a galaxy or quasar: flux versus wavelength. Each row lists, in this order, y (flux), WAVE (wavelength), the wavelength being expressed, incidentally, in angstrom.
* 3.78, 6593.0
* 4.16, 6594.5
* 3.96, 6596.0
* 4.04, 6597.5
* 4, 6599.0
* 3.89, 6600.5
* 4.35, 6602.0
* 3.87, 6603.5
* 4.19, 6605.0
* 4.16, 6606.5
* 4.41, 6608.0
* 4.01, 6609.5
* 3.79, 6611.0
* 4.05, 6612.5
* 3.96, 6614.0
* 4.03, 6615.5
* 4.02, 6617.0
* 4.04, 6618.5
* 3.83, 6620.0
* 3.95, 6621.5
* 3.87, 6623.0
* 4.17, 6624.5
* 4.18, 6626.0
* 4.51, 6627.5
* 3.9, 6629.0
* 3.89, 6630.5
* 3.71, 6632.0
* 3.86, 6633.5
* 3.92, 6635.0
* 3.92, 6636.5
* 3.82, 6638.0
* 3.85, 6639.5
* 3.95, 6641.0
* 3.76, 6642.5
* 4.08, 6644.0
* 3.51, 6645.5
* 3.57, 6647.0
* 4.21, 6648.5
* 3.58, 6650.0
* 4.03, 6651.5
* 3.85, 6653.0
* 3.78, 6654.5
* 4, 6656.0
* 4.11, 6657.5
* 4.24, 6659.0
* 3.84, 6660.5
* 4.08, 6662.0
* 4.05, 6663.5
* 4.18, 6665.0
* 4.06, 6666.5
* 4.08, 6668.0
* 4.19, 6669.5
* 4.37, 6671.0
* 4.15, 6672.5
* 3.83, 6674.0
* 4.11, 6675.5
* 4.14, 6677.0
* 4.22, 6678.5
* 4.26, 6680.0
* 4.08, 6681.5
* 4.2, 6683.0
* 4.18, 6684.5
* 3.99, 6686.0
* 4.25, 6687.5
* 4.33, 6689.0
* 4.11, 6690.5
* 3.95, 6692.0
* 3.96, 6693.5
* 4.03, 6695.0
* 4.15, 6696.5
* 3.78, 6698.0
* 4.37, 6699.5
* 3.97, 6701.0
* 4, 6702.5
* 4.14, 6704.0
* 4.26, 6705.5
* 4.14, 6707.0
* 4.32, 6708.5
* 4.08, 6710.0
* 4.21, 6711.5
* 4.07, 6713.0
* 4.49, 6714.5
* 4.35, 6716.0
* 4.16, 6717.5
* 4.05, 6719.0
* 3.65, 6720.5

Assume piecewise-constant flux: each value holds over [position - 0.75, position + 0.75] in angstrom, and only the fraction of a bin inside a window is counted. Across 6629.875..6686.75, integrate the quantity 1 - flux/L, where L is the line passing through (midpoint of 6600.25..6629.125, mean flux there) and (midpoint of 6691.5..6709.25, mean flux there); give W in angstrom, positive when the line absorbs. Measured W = 1.2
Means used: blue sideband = 4.07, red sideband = 4.09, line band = 3.99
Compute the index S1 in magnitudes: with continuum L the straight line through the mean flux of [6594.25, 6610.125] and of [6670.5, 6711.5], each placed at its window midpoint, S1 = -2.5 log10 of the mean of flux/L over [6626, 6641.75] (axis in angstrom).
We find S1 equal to 0.04 mag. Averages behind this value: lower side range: 4.09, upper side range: 4.12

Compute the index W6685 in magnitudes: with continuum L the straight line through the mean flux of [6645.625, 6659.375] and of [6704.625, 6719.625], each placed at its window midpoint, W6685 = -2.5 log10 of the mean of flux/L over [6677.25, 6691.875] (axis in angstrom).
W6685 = -0.03 mag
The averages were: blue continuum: 3.9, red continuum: 4.21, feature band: 4.17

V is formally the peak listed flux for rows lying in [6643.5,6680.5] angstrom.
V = 4.37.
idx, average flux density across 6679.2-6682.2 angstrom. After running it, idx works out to 4.17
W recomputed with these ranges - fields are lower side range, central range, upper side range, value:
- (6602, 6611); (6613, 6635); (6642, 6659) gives 0.2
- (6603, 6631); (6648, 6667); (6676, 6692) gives 0.6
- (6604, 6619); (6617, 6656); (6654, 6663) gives 1.2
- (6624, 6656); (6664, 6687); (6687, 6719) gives -0.5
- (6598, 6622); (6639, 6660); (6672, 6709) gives 0.9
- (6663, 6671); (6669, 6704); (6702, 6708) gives 0.2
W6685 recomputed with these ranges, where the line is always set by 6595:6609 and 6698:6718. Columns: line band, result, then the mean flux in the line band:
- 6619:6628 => 0.011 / 4.07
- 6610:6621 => 0.039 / 3.96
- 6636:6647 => 0.084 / 3.82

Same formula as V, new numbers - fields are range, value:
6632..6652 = 4.21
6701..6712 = 4.32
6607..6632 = 4.51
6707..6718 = 4.49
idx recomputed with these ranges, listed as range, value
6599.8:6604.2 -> 4.04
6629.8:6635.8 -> 3.85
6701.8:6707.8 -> 4.14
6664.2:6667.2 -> 4.12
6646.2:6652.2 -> 3.84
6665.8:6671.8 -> 4.18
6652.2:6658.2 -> 3.93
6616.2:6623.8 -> 3.94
